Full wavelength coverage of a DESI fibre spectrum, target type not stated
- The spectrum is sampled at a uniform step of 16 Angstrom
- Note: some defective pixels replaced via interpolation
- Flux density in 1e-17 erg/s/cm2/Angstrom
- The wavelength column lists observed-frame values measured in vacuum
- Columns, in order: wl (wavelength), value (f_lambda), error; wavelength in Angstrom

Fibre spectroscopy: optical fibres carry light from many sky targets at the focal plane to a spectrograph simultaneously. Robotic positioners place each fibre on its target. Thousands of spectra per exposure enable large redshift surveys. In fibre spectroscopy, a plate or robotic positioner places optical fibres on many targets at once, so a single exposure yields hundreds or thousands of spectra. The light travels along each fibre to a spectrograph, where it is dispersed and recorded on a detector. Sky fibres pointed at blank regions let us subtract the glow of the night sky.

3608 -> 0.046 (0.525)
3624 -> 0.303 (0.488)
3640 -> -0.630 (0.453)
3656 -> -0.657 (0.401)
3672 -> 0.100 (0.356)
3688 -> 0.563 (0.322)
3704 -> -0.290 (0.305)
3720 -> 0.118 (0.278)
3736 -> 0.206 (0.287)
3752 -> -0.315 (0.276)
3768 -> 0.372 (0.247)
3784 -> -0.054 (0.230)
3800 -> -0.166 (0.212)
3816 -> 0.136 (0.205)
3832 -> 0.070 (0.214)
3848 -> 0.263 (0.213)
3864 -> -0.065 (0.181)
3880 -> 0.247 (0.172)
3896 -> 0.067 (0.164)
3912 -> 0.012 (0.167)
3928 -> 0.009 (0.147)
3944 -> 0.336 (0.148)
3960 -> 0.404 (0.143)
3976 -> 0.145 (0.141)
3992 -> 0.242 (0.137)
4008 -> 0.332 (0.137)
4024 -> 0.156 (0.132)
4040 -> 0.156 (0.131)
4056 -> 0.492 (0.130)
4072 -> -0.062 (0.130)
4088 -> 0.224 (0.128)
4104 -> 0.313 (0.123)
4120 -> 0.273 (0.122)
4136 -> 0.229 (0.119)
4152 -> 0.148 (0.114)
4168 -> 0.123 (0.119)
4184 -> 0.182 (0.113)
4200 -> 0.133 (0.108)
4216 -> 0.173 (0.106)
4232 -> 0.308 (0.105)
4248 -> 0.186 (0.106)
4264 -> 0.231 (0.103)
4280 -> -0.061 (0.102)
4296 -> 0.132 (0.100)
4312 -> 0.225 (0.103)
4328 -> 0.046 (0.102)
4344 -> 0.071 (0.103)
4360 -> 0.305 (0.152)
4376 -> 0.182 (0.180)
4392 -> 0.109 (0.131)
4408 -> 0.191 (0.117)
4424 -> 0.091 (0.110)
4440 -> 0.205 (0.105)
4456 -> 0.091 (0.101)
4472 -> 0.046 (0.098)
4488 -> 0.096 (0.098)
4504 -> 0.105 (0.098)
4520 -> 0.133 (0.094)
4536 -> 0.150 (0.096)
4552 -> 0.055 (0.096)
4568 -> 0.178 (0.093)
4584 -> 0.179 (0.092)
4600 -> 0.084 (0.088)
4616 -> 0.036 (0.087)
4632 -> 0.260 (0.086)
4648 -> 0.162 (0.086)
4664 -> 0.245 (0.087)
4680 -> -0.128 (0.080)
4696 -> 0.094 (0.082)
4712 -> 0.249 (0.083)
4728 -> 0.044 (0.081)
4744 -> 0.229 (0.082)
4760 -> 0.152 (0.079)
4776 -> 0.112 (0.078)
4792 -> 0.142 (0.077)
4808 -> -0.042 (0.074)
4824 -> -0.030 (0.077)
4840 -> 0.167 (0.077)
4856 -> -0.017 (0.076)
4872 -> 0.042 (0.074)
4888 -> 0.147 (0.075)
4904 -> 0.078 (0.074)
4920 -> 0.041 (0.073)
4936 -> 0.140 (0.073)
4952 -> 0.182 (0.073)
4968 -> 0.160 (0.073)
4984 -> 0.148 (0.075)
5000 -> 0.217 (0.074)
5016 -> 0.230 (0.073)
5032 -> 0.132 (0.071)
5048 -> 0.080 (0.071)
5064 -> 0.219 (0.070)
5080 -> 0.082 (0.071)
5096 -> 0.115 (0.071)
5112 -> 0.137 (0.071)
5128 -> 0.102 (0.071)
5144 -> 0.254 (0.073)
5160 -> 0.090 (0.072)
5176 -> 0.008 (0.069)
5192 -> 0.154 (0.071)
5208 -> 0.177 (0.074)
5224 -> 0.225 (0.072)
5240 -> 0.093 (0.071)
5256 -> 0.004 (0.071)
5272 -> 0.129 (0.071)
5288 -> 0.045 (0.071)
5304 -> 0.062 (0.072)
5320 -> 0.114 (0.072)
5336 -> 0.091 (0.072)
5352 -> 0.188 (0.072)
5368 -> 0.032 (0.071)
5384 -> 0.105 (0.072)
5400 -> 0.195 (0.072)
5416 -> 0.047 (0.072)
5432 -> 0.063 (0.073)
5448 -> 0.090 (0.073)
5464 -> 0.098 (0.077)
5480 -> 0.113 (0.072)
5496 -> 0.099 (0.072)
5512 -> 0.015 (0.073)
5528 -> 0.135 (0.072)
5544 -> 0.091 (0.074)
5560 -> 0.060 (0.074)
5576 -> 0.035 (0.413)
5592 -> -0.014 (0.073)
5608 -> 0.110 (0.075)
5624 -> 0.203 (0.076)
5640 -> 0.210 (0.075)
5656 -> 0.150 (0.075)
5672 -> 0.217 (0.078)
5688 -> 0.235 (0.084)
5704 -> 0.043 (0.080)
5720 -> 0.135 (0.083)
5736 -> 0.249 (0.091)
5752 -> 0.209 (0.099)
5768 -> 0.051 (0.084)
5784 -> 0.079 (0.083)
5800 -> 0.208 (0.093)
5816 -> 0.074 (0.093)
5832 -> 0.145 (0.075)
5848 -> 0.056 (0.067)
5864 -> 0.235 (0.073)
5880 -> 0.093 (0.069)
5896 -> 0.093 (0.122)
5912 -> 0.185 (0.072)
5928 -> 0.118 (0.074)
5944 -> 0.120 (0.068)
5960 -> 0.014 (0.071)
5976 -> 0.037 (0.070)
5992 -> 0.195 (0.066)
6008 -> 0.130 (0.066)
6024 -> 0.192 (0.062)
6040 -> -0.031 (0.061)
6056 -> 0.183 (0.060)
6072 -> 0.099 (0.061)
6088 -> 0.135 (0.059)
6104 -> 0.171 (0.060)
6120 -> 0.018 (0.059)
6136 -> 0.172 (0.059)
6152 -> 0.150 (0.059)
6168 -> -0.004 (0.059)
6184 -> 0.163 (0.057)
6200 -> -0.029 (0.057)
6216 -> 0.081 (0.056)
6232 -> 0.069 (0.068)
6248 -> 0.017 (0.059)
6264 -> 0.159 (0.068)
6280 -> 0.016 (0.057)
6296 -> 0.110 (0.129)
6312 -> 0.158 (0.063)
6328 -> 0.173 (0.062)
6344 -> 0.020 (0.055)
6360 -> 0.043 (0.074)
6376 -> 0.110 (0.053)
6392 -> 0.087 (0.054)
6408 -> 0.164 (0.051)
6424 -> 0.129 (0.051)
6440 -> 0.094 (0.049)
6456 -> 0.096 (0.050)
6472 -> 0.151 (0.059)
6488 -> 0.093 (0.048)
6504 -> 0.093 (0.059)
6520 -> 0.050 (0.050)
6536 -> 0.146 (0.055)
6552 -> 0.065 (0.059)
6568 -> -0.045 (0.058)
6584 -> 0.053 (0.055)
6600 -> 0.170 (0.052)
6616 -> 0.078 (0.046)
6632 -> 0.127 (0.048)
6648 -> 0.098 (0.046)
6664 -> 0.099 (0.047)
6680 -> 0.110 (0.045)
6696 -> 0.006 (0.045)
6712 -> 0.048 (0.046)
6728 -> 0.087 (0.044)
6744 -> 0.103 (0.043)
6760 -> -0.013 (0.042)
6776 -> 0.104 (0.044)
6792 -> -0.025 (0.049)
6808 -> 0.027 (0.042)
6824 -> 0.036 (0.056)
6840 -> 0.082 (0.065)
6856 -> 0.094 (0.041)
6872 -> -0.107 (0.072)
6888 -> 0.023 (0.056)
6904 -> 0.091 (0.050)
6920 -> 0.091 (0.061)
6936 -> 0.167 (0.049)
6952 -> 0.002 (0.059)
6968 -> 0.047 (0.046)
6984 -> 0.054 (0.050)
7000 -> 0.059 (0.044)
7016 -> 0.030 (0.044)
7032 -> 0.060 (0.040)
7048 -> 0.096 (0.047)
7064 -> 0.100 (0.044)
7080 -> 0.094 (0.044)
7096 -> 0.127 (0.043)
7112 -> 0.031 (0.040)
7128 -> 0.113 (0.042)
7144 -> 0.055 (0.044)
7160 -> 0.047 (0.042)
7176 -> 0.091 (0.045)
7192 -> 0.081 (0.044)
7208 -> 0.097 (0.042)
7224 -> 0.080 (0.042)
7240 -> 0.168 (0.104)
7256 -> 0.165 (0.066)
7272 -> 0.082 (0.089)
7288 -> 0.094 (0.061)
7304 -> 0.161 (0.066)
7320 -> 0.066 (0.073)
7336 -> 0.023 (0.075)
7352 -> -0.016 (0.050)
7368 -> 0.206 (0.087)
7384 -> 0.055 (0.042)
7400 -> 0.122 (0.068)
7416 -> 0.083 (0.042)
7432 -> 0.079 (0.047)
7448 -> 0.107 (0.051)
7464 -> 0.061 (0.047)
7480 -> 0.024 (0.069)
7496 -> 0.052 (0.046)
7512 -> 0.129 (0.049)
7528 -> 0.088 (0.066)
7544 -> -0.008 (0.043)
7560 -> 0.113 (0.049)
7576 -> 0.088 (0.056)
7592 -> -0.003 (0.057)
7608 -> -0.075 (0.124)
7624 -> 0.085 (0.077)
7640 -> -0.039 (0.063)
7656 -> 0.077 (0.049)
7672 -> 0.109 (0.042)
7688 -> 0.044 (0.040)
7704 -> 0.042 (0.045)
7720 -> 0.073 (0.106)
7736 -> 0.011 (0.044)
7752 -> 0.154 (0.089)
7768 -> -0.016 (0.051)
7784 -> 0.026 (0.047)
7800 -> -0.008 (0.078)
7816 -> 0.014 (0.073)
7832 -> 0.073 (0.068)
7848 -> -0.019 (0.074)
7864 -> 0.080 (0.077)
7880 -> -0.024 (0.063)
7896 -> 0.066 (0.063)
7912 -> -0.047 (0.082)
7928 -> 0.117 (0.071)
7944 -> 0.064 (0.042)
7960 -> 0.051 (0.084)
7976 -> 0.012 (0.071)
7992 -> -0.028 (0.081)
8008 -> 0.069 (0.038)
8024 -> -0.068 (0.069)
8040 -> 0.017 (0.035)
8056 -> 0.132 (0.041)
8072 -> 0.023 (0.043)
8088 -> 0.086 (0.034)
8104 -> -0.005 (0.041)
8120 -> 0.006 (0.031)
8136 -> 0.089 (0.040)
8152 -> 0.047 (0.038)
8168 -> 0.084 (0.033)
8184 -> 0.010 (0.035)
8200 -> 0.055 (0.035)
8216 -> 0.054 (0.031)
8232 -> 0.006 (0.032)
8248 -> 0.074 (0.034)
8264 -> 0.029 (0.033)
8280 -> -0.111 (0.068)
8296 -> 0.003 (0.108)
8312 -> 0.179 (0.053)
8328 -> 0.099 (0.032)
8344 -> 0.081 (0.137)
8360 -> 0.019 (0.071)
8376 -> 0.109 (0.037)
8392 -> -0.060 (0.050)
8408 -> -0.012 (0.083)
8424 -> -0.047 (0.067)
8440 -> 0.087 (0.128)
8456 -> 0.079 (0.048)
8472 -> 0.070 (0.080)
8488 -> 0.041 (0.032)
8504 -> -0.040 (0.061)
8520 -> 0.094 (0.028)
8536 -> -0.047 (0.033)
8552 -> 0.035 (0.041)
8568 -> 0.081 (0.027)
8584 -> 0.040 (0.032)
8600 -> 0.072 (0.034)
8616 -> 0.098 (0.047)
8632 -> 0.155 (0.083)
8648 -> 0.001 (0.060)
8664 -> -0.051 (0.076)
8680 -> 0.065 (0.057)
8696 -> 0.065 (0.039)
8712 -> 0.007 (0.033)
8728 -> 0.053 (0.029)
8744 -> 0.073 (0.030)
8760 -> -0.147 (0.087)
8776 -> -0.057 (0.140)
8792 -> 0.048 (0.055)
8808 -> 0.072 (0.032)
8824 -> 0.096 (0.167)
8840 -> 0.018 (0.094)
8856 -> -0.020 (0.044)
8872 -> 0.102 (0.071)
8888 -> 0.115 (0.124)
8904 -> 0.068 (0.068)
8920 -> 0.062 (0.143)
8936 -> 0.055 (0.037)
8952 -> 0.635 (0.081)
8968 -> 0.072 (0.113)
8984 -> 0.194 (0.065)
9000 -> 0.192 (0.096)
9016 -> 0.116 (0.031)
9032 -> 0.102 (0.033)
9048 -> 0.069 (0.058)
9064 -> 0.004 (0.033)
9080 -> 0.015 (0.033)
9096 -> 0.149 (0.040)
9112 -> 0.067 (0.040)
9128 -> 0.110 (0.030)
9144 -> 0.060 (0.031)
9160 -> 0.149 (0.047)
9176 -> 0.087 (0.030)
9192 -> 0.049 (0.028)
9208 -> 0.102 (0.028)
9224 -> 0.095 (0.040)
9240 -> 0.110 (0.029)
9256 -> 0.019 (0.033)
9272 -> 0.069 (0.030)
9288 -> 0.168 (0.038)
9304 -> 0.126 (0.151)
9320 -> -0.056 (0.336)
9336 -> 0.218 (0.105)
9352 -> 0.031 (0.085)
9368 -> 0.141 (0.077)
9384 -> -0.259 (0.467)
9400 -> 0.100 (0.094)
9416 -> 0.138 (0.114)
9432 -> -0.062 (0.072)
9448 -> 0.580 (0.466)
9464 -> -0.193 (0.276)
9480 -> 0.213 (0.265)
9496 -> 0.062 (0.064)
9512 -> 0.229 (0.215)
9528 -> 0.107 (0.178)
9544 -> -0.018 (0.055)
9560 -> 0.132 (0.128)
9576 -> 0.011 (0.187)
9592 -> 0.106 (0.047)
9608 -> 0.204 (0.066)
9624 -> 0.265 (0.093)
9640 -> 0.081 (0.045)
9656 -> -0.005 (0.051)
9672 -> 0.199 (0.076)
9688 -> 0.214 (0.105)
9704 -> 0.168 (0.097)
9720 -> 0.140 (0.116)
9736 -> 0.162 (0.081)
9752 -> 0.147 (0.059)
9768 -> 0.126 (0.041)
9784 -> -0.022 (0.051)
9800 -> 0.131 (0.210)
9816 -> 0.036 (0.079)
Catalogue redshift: 1.40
